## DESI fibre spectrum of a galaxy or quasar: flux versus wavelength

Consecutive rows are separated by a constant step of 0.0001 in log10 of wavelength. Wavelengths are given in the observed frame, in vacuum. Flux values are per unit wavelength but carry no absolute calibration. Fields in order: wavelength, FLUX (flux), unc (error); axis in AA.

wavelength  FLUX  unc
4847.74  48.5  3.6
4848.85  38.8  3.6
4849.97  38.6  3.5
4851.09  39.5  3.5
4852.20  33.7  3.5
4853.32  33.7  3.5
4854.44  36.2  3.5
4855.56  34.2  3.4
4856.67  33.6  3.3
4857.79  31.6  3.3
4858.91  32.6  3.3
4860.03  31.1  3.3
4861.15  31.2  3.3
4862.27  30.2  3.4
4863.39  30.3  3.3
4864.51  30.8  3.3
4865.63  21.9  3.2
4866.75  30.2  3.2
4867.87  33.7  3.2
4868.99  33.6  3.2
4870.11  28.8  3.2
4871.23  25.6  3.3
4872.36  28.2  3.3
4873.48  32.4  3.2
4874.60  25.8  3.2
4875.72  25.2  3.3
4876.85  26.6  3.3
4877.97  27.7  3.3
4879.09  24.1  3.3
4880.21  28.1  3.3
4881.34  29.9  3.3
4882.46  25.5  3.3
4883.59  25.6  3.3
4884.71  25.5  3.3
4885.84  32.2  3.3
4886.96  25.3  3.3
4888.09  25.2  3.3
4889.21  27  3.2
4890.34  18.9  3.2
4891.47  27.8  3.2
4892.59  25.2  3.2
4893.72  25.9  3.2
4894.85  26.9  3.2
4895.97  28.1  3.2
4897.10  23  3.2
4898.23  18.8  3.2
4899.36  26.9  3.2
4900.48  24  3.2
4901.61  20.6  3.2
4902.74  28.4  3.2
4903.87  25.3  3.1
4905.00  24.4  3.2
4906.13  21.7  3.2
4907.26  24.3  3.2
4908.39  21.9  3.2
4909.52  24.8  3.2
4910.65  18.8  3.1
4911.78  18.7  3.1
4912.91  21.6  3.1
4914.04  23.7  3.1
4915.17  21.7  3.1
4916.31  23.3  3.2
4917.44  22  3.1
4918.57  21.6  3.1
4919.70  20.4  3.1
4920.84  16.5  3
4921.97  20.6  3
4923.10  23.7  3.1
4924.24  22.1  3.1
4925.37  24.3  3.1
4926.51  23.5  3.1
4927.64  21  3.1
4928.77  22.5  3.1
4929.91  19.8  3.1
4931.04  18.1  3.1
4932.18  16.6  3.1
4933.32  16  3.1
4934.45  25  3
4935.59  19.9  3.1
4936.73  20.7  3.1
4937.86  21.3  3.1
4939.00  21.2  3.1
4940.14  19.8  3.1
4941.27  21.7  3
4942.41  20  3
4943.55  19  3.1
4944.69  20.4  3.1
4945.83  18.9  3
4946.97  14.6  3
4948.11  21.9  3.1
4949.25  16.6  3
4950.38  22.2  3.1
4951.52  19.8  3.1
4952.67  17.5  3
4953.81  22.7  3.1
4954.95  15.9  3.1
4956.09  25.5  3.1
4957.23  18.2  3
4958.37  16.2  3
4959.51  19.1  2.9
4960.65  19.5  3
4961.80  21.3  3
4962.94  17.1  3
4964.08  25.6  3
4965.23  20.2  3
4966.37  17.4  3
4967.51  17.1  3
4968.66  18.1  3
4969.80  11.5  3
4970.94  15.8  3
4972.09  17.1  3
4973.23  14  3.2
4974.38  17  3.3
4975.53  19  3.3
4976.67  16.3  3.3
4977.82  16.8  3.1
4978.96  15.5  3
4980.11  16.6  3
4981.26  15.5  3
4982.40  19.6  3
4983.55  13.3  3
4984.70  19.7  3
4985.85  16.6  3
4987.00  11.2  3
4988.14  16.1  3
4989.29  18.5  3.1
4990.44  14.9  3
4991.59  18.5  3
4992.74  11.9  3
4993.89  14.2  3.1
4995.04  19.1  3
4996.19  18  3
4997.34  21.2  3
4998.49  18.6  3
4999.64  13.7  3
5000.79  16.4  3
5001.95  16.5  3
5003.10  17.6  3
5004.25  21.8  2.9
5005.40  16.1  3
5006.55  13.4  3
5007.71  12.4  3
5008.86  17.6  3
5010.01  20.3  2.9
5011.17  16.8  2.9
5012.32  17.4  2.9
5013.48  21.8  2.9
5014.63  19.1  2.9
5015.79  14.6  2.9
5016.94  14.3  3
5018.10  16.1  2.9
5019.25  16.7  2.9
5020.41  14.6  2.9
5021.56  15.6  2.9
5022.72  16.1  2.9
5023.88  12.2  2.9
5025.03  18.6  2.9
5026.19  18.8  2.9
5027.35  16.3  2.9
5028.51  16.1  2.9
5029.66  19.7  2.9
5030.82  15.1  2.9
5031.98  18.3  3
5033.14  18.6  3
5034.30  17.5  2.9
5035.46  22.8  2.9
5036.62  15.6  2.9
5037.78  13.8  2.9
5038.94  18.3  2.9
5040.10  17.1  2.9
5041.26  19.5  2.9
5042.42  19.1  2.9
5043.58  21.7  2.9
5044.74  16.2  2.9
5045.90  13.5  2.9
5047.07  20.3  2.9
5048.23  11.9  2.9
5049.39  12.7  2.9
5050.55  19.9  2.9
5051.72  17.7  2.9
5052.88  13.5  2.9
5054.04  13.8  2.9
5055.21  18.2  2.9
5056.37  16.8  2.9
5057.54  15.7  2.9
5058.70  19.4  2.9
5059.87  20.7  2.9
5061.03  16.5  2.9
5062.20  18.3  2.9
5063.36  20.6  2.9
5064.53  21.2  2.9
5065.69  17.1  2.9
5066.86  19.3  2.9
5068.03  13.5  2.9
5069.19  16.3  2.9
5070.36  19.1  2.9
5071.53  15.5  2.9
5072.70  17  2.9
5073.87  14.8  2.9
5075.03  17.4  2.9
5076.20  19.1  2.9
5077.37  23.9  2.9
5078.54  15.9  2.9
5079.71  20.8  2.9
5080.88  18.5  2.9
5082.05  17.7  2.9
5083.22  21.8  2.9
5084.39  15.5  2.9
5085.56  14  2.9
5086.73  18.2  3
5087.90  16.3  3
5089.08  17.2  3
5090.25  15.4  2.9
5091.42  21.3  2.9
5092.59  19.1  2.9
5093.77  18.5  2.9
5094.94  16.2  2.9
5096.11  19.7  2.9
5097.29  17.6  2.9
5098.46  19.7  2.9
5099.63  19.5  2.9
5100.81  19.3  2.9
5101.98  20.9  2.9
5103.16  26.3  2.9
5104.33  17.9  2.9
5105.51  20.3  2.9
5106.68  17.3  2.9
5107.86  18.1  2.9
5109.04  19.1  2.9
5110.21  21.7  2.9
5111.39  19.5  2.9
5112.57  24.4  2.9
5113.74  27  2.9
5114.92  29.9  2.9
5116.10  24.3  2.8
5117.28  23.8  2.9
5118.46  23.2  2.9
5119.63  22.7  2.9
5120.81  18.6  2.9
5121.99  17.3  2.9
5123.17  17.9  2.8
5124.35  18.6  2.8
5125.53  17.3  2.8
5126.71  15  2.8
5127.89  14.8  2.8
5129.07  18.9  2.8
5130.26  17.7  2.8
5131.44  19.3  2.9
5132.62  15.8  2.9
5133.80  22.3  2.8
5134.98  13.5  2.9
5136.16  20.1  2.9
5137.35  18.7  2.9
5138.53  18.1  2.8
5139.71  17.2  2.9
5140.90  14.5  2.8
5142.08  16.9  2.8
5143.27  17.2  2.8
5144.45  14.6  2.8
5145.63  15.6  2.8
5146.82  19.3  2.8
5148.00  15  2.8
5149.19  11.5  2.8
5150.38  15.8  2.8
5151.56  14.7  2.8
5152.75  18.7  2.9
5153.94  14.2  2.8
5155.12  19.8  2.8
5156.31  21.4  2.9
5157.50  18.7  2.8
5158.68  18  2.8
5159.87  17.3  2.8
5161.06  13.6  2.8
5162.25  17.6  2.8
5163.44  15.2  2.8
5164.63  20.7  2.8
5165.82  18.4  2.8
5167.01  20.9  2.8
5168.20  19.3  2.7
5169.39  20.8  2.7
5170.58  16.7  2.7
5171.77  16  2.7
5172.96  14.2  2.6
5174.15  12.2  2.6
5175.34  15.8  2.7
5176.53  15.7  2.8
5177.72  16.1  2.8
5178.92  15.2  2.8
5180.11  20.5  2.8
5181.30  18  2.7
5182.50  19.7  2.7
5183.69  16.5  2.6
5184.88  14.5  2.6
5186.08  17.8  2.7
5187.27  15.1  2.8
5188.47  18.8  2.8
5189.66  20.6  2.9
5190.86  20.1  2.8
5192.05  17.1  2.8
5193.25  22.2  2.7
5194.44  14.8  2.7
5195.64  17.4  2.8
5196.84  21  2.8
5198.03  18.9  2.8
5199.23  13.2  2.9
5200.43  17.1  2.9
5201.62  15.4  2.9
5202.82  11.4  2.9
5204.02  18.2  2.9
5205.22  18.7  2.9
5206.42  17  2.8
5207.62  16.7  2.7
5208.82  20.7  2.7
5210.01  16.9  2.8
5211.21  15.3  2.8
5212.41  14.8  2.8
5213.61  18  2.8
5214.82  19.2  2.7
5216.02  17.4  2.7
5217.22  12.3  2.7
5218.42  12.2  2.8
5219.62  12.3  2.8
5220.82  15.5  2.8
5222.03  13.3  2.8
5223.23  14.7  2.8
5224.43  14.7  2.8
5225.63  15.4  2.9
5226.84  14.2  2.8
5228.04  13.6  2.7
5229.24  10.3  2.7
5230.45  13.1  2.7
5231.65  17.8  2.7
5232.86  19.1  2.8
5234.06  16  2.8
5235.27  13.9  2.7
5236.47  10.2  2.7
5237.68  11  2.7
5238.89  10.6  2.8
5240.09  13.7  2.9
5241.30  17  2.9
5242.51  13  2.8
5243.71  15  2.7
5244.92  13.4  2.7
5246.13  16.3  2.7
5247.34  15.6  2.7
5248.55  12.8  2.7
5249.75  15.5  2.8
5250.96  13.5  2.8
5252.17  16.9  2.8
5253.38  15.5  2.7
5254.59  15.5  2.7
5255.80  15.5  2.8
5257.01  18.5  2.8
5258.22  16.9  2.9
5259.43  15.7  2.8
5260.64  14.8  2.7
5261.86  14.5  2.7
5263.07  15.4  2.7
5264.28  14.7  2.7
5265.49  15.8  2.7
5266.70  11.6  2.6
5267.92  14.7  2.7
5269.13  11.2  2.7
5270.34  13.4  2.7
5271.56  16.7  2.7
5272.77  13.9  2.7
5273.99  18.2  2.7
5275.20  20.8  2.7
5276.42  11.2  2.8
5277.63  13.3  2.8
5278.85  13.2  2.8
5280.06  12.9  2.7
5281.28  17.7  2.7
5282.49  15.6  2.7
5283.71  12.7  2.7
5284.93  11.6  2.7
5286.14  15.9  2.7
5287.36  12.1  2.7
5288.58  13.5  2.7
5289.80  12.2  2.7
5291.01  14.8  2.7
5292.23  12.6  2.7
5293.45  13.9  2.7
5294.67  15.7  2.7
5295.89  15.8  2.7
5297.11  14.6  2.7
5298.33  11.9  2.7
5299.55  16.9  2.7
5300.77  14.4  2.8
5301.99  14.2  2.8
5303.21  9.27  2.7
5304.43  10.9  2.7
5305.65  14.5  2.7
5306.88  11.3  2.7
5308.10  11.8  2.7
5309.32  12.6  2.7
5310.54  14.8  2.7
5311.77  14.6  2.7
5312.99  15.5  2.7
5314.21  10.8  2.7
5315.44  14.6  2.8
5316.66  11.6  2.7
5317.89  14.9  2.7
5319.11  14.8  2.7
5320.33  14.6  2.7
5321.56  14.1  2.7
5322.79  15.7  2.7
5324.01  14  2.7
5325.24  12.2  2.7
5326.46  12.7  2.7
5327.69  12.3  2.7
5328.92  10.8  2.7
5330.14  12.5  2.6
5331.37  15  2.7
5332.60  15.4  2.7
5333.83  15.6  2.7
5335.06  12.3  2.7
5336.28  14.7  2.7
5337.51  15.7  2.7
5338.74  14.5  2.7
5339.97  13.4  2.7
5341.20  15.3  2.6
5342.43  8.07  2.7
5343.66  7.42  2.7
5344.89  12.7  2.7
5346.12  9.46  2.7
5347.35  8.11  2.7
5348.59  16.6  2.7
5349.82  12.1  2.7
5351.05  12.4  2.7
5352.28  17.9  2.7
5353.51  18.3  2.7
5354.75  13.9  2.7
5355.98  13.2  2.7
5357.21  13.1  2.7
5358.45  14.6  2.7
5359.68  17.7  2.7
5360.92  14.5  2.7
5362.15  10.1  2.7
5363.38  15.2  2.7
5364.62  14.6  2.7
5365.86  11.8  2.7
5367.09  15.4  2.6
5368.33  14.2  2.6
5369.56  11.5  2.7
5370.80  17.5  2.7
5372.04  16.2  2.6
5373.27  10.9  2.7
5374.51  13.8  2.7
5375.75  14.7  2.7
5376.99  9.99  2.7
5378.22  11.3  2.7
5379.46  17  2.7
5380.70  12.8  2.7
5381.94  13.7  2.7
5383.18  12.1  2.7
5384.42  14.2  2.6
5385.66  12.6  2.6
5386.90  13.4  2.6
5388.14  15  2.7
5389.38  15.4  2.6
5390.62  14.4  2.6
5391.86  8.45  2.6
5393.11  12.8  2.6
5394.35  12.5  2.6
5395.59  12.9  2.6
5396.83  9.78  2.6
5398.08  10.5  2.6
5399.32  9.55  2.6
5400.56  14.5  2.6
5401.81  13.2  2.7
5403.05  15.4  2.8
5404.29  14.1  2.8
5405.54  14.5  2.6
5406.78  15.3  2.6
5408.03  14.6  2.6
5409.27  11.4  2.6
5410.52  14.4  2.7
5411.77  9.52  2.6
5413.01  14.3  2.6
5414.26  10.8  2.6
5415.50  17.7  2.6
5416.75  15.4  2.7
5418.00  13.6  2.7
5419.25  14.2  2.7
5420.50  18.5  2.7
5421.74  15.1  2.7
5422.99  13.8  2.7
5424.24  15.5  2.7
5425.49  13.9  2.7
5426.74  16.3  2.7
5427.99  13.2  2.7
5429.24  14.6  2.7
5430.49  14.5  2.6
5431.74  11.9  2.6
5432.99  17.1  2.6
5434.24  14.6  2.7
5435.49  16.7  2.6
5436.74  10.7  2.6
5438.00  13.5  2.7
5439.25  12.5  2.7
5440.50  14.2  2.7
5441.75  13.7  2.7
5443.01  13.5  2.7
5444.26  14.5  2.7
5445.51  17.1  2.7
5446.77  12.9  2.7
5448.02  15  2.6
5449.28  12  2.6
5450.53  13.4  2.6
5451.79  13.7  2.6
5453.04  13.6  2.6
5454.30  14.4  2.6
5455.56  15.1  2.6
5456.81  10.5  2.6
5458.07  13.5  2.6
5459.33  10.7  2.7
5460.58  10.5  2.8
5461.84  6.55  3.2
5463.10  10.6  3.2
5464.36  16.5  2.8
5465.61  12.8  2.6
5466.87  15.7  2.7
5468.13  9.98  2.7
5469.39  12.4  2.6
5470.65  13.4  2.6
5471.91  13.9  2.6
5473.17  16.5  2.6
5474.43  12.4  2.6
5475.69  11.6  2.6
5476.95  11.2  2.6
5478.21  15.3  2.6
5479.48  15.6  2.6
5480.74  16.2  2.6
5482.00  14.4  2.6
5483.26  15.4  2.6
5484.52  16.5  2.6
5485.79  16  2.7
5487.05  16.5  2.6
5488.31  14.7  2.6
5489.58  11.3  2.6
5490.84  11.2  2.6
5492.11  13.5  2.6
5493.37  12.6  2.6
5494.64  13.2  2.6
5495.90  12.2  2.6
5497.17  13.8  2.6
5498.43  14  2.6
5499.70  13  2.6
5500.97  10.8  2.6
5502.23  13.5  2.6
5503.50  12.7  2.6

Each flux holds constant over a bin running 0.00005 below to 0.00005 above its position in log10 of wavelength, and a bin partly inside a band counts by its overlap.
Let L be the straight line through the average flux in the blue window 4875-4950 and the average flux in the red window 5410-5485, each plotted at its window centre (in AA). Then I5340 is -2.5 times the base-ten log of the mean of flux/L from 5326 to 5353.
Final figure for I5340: 0.20 mag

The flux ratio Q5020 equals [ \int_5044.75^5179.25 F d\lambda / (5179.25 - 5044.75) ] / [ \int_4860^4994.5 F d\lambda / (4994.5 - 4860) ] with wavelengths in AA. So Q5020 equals 0.83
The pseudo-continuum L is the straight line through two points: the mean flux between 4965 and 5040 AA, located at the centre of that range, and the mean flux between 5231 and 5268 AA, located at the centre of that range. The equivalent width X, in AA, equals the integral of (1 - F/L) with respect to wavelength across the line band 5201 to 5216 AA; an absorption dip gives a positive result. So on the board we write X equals -1.7 AA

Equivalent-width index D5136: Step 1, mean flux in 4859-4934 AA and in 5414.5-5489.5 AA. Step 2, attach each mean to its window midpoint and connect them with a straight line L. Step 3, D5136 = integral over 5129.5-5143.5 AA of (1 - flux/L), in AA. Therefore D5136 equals 1.7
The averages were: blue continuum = 24.8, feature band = 17.6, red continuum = 14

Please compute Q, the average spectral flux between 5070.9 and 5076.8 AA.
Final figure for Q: 16.8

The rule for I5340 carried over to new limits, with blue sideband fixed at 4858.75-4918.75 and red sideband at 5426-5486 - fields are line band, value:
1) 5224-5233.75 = 0.246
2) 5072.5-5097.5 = 0.202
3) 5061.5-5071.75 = 0.226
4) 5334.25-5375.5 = 0.168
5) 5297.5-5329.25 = 0.248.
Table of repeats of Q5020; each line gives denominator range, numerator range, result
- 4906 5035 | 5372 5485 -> 0.73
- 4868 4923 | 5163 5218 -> 0.69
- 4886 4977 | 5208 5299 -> 0.70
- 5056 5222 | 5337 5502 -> 0.76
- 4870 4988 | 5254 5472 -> 0.64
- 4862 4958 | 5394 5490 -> 0.58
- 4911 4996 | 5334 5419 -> 0.71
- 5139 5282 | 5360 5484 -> 0.85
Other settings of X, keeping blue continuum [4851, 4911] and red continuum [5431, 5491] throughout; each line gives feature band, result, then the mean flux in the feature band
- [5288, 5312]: 5.5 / 13.5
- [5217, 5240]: 6.6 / 13.7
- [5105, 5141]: 3.5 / 19.6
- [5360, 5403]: 6.5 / 13.2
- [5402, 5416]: 1.0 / 13.8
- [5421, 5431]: -0.1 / 14.7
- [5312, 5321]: 1.7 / 13.9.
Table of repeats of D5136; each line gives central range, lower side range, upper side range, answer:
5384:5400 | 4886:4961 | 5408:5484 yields 2.4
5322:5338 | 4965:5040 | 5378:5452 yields 0.7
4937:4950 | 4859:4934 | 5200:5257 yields 2.1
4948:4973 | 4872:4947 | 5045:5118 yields 3.5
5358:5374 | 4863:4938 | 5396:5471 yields 0.8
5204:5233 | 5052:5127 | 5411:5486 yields 2.6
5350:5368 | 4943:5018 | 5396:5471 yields -0.3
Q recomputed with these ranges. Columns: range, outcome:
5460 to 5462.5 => 8.49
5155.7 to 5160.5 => 18.8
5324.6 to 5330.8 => 12.1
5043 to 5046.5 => 17.1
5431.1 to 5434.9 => 14.6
